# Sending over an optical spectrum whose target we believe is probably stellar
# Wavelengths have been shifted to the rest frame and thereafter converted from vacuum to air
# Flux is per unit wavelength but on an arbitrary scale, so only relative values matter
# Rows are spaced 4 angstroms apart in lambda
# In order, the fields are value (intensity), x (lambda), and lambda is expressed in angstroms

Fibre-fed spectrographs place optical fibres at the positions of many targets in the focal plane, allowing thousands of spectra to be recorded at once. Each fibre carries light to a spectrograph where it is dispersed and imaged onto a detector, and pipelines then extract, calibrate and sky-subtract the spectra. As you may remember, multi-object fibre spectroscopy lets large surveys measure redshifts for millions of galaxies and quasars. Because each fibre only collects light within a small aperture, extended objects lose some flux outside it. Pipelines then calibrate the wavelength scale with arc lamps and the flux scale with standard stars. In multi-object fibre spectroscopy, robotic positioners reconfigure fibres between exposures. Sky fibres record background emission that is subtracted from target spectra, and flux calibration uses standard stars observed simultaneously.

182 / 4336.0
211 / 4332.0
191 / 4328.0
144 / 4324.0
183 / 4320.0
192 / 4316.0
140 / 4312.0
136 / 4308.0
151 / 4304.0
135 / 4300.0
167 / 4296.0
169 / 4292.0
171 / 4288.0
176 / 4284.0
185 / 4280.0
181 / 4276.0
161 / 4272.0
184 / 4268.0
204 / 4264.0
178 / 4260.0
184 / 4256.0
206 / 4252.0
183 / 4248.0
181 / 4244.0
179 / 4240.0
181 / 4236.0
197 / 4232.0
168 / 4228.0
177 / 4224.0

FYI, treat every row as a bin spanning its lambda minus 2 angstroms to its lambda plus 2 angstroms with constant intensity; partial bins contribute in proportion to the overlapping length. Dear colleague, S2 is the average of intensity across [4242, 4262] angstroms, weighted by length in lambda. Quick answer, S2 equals 186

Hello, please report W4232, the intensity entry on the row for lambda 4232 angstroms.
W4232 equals 197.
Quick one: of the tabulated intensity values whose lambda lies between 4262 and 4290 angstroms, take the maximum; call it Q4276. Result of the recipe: 204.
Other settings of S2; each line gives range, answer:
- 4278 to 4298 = 174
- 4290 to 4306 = 156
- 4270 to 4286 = 176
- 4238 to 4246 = 180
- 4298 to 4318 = 151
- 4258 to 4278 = 182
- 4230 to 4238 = 189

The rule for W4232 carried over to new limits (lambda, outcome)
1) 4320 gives 183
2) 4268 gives 184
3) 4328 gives 191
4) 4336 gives 182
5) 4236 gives 181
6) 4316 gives 192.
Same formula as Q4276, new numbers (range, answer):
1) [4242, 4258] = 206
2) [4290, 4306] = 169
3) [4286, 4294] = 171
